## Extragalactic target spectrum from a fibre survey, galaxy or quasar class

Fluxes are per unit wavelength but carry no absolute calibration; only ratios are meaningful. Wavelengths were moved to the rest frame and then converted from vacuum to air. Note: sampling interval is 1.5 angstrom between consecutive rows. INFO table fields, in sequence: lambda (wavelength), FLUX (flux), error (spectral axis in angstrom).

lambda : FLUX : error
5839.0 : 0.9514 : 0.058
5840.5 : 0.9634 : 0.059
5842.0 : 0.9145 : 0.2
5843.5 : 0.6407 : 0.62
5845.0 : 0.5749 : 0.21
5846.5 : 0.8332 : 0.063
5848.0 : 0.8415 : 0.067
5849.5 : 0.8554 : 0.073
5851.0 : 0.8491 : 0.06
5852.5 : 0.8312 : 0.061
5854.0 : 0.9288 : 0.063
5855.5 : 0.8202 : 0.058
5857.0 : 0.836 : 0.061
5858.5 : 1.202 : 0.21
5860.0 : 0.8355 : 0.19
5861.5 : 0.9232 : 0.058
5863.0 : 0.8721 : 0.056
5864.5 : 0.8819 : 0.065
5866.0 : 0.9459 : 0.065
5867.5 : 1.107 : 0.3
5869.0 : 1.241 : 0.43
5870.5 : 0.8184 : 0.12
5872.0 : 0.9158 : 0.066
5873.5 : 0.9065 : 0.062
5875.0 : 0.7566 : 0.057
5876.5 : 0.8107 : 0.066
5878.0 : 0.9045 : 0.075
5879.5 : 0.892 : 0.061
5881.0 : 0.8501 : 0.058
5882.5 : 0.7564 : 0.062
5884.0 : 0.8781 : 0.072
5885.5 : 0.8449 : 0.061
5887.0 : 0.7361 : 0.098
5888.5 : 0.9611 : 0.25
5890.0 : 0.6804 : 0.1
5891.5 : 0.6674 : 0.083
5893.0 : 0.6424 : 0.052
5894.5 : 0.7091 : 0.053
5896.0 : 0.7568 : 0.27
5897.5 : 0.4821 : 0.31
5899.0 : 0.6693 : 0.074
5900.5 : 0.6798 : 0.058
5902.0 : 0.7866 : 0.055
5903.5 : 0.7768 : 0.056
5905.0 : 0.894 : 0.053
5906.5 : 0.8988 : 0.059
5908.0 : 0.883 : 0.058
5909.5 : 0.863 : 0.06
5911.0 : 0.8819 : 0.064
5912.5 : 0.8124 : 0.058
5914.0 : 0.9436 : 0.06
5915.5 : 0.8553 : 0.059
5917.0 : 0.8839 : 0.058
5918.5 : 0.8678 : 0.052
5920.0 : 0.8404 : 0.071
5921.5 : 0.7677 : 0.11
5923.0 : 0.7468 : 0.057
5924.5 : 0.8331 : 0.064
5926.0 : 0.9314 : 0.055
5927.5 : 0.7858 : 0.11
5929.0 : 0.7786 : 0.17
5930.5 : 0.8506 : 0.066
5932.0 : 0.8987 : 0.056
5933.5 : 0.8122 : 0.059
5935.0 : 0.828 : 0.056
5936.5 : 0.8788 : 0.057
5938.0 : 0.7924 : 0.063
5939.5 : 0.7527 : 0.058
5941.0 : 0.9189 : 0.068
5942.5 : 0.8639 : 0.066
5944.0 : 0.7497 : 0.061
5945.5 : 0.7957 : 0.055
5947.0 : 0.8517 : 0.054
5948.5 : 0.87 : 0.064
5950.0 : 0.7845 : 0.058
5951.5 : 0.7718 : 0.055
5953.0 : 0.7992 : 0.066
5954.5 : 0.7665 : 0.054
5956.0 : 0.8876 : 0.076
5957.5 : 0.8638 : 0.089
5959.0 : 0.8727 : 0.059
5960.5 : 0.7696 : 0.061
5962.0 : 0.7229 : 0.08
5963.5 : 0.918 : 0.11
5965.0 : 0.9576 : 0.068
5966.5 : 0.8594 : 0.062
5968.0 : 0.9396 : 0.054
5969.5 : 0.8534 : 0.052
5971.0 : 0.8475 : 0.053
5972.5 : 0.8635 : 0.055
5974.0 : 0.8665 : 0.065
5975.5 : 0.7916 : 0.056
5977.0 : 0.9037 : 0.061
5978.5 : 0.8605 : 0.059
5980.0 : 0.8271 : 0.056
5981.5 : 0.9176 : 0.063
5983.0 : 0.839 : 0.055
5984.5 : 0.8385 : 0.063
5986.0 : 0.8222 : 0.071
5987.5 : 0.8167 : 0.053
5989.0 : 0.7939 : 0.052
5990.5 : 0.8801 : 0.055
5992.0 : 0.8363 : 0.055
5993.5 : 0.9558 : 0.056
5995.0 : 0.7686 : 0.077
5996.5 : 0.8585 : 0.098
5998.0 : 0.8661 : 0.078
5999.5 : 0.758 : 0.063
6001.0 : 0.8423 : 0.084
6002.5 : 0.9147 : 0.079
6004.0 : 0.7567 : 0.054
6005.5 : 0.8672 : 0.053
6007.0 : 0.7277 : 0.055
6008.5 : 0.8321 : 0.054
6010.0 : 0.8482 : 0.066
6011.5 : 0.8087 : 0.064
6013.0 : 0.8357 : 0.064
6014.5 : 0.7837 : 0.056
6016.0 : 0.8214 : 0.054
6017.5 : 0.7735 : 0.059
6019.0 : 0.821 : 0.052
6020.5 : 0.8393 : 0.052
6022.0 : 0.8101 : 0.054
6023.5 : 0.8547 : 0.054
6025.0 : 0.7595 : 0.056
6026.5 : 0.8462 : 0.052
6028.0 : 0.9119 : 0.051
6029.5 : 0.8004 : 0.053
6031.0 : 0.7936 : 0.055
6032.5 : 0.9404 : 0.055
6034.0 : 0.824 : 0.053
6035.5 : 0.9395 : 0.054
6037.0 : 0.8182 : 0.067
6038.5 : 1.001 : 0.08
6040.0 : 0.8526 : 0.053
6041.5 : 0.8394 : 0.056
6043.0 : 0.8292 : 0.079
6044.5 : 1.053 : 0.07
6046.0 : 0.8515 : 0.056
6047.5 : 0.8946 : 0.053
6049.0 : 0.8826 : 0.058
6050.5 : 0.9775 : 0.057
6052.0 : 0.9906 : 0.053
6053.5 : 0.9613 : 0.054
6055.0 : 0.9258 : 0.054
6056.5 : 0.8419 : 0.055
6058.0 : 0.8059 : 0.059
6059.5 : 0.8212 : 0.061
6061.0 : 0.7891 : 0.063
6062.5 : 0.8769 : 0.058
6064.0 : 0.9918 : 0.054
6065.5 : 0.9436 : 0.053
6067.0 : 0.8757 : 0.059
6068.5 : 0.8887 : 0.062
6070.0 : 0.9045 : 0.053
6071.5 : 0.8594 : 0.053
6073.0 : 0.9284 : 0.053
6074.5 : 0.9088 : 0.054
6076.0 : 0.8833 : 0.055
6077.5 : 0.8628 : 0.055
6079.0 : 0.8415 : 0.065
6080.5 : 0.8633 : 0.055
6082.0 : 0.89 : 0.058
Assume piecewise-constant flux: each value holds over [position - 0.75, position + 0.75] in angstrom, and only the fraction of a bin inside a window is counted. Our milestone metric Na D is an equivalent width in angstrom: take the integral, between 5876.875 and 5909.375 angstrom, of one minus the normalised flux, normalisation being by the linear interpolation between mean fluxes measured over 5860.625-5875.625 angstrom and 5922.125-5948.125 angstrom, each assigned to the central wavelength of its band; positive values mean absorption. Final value 4.2 angstrom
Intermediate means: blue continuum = 0.937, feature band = 0.781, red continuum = 0.828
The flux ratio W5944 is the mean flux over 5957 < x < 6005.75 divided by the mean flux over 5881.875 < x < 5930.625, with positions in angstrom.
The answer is 1.1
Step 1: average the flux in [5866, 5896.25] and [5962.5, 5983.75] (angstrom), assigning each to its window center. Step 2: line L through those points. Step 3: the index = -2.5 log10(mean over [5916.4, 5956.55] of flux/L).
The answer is 0.047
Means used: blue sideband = 0.846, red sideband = 0.873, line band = 0.826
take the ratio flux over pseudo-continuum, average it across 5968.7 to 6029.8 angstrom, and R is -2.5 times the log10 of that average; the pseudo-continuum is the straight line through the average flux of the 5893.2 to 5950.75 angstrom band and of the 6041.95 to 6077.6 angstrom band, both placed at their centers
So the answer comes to 0.03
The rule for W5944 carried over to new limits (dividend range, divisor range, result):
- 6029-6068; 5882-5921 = 1.12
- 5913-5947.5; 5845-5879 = 0.93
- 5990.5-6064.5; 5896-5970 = 1.04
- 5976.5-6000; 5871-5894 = 1.04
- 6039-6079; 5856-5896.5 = 1.03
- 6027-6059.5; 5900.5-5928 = 1.06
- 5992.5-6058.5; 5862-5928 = 1.03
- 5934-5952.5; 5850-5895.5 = 0.95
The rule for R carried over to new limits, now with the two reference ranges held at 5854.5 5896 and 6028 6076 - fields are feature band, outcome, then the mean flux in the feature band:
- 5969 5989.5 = 0.04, 0.846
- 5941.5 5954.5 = 0.08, 0.81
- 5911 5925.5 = 0.04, 0.843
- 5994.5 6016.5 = 0.08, 0.82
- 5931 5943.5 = 0.04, 0.841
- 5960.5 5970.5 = 0.01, 0.867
